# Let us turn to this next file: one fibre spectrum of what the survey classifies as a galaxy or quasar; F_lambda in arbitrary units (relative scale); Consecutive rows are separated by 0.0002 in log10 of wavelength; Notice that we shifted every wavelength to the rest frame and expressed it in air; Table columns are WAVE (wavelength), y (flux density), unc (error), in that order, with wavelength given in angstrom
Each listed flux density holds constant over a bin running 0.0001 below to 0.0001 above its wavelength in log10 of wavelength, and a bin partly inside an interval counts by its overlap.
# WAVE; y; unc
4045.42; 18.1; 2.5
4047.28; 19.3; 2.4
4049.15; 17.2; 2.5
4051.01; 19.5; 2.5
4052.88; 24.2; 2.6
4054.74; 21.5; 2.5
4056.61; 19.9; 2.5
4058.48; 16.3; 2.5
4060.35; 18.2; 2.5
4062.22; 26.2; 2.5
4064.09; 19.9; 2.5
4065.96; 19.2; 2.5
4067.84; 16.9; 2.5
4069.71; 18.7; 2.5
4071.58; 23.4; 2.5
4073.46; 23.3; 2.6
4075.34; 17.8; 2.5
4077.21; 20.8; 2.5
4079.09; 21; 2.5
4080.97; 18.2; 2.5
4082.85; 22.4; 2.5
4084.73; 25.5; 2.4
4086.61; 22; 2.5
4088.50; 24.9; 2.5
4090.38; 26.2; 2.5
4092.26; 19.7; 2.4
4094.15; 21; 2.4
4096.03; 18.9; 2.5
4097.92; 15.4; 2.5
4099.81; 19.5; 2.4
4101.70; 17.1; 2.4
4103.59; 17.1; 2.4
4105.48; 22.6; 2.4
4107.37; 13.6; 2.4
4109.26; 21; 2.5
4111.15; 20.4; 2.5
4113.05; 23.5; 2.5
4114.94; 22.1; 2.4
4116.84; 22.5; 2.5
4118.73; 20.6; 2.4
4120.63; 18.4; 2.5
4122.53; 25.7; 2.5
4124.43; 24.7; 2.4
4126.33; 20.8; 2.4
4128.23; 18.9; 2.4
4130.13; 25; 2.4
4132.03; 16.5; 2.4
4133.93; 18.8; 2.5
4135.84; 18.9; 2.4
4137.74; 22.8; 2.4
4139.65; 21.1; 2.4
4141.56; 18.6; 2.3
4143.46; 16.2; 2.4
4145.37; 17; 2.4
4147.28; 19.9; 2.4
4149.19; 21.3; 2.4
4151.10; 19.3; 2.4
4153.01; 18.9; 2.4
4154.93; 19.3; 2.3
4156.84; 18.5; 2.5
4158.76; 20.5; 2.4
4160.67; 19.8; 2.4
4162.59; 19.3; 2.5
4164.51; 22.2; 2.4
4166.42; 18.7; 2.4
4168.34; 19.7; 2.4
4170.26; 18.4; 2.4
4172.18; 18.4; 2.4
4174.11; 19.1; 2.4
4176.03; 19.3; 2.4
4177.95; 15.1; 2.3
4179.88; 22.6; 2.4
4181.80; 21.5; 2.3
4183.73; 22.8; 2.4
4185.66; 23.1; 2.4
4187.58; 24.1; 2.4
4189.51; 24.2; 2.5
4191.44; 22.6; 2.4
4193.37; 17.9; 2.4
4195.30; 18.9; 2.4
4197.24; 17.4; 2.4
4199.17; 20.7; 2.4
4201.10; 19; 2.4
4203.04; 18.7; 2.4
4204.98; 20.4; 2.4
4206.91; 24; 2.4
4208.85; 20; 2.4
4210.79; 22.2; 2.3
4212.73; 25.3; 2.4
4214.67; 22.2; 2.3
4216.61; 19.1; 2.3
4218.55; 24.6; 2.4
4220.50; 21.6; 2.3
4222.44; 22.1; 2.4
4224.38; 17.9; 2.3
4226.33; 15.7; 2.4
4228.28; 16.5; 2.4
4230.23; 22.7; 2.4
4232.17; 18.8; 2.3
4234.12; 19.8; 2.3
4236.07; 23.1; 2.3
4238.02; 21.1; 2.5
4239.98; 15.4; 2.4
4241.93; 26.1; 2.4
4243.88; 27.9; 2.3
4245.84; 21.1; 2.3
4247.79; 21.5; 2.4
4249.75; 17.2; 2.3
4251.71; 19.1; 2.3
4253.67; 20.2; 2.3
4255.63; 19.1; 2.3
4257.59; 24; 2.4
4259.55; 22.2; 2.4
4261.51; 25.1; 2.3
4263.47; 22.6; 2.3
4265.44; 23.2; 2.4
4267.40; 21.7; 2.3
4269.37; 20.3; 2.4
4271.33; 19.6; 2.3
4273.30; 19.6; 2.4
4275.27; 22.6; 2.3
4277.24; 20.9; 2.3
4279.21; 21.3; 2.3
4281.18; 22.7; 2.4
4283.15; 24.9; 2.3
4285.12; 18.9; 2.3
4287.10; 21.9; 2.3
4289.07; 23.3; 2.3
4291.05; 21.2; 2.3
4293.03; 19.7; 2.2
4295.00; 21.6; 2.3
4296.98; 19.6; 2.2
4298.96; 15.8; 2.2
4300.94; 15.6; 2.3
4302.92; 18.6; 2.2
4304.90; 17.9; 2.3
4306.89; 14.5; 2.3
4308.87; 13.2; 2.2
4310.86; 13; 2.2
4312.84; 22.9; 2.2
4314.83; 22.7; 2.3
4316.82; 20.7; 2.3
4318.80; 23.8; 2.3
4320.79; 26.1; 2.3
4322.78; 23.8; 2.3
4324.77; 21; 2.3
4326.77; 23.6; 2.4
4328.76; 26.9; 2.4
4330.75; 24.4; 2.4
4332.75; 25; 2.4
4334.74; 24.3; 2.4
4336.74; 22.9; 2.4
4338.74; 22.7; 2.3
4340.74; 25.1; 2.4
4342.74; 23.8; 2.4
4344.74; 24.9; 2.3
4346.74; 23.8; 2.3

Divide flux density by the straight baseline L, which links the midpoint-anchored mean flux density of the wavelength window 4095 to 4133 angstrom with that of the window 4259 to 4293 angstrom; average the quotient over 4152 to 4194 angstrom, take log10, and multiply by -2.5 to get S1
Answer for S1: 0.03 mag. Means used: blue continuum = 20.2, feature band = 20.3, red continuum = 21.8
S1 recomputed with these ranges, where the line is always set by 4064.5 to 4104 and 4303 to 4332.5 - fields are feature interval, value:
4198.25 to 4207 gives 0.03 mag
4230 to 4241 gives 0.04 mag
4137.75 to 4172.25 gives 0.07 mag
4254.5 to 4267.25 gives -0.08 mag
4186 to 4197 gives -0.03 mag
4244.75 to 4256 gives 0.06 mag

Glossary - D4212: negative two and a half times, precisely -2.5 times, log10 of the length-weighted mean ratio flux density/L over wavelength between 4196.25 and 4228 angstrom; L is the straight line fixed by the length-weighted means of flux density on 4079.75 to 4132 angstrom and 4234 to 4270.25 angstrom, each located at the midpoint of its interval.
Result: 0.05 mag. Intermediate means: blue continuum 20.9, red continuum 21.7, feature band 20.6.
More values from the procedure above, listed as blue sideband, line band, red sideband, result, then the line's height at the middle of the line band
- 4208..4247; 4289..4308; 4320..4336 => 0.253 mag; 23.4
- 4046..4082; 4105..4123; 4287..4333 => -0.037 mag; 20.2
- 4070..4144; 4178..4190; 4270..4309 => -0.106 mag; 20.3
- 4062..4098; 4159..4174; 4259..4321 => 0.071 mag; 20.8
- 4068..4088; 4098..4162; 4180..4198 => 0.073 mag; 21.3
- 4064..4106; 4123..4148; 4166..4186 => 0.003 mag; 20.1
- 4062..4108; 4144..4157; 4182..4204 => 0.086 mag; 20.7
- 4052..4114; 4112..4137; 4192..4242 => -0.043 mag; 20.4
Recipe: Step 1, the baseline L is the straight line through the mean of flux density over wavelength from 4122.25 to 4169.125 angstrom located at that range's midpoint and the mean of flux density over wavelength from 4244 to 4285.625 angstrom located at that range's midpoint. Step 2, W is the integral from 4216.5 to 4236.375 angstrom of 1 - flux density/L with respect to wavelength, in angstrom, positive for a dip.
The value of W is 0.8 angstrom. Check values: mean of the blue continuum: 20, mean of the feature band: 20.1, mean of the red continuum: 21.5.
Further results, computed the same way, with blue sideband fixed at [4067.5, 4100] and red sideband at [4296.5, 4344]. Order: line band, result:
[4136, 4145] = 0.68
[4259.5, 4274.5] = -0.44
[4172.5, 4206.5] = 1.00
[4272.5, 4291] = -0.54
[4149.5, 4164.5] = 1.01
